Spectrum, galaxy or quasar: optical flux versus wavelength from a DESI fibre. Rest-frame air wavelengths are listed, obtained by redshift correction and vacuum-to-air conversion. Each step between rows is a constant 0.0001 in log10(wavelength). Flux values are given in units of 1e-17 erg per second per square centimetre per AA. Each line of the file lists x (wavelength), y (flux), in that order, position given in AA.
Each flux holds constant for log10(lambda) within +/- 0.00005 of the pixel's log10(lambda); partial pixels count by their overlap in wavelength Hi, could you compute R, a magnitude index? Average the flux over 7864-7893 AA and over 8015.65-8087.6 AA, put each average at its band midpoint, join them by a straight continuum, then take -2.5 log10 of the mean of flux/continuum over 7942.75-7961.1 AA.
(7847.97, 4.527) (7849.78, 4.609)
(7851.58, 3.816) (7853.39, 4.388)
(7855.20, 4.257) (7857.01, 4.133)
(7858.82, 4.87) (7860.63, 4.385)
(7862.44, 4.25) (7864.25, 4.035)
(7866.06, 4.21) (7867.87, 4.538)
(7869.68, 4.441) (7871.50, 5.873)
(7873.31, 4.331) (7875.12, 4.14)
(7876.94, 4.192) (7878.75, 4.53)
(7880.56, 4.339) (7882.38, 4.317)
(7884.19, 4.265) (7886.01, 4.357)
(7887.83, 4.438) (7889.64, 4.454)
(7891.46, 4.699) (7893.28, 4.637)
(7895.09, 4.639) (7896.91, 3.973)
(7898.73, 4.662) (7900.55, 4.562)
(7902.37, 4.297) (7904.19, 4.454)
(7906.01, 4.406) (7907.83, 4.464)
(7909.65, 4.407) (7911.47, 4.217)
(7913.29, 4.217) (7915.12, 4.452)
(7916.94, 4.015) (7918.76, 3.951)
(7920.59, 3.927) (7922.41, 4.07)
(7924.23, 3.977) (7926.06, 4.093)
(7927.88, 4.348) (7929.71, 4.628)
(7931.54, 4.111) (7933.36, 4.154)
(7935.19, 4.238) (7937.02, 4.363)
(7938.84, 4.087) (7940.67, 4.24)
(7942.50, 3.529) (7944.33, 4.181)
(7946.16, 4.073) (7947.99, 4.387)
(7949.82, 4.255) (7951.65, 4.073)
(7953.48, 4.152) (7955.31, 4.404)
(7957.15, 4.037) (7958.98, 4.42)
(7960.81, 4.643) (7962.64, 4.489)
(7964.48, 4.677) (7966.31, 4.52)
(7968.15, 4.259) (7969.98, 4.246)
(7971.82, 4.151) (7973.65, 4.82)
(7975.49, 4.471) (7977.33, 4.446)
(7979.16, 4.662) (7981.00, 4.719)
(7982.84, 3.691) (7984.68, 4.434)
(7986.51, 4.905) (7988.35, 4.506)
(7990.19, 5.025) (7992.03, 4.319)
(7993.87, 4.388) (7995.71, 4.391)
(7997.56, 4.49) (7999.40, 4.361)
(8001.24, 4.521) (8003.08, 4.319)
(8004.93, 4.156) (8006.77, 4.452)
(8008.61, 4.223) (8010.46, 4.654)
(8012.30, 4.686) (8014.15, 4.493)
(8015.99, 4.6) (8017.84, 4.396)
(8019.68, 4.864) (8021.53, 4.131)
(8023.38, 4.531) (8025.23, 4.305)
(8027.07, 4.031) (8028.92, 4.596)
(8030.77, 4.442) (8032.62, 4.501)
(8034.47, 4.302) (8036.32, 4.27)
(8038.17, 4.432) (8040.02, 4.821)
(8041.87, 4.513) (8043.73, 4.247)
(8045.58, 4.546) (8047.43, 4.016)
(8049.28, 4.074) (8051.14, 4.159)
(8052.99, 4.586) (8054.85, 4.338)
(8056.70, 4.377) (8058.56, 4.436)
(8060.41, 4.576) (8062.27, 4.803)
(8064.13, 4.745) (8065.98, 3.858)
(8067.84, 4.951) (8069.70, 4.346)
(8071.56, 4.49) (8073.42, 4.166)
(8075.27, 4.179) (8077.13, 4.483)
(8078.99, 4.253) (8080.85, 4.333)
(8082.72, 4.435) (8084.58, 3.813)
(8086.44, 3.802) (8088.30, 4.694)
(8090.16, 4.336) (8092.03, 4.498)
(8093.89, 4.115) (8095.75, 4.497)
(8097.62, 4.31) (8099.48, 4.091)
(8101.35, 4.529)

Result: 0.05 mag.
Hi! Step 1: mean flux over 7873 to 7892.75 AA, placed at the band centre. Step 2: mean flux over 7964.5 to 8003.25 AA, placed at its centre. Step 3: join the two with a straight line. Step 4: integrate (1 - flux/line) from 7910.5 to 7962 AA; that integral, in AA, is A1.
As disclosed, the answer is 2.7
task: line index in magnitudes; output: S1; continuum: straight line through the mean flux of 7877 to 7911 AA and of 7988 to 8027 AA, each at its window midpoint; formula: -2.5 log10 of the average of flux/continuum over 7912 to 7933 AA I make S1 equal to 0.07 mag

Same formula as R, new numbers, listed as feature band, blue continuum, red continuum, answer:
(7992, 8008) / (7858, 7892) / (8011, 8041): 0.02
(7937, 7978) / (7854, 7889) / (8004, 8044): 0.03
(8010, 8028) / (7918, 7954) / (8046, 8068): -0.04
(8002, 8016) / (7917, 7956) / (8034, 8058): -0.04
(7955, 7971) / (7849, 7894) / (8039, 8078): 0.00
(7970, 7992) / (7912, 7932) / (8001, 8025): -0.04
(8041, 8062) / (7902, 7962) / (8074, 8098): -0.02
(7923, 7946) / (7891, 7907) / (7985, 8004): 0.08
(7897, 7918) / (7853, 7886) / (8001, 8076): 0.01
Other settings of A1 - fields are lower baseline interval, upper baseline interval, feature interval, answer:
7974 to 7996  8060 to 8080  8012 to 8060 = 0.61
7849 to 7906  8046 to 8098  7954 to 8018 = -1.09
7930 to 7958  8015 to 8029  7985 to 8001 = -0.80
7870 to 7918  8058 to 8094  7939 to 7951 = 0.84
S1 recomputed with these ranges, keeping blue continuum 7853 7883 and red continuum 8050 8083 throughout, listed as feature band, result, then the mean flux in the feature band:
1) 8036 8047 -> -0.01 mag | 4.46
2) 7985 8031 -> -0.01 mag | 4.47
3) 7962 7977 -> -0.01 mag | 4.45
